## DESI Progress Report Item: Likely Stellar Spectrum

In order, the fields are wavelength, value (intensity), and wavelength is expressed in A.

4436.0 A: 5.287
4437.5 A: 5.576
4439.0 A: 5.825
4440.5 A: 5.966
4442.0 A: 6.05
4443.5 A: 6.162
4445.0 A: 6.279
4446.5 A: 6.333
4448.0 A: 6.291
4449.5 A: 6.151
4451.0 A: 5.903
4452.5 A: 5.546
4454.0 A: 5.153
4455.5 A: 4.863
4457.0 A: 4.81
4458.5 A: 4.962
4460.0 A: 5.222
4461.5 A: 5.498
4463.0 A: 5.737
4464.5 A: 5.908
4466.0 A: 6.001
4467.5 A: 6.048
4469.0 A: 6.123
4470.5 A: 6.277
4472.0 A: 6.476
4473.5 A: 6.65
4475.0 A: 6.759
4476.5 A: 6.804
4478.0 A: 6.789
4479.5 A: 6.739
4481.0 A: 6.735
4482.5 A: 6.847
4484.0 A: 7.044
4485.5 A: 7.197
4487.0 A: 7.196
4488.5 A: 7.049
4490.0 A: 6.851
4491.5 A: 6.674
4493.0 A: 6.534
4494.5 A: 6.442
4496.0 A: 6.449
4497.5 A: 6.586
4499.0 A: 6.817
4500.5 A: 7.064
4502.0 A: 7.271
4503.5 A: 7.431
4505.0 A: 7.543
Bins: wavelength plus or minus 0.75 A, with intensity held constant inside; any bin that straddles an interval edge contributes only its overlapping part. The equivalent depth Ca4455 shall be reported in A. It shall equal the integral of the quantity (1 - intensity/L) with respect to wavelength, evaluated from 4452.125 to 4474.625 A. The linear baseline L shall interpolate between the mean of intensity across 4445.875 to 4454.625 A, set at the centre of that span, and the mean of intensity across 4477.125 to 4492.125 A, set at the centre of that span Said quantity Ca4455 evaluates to 2.1 A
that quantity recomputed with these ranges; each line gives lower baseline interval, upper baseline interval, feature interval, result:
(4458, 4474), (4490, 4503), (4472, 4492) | -1.62 A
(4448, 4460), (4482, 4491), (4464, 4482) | -0.30 A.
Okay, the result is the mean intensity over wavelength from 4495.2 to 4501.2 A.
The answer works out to 6.72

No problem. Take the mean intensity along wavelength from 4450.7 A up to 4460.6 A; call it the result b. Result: 5.18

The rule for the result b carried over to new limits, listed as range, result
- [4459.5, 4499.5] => 6.5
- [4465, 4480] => 6.45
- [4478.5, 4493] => 6.9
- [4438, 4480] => 5.97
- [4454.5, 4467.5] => 5.41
